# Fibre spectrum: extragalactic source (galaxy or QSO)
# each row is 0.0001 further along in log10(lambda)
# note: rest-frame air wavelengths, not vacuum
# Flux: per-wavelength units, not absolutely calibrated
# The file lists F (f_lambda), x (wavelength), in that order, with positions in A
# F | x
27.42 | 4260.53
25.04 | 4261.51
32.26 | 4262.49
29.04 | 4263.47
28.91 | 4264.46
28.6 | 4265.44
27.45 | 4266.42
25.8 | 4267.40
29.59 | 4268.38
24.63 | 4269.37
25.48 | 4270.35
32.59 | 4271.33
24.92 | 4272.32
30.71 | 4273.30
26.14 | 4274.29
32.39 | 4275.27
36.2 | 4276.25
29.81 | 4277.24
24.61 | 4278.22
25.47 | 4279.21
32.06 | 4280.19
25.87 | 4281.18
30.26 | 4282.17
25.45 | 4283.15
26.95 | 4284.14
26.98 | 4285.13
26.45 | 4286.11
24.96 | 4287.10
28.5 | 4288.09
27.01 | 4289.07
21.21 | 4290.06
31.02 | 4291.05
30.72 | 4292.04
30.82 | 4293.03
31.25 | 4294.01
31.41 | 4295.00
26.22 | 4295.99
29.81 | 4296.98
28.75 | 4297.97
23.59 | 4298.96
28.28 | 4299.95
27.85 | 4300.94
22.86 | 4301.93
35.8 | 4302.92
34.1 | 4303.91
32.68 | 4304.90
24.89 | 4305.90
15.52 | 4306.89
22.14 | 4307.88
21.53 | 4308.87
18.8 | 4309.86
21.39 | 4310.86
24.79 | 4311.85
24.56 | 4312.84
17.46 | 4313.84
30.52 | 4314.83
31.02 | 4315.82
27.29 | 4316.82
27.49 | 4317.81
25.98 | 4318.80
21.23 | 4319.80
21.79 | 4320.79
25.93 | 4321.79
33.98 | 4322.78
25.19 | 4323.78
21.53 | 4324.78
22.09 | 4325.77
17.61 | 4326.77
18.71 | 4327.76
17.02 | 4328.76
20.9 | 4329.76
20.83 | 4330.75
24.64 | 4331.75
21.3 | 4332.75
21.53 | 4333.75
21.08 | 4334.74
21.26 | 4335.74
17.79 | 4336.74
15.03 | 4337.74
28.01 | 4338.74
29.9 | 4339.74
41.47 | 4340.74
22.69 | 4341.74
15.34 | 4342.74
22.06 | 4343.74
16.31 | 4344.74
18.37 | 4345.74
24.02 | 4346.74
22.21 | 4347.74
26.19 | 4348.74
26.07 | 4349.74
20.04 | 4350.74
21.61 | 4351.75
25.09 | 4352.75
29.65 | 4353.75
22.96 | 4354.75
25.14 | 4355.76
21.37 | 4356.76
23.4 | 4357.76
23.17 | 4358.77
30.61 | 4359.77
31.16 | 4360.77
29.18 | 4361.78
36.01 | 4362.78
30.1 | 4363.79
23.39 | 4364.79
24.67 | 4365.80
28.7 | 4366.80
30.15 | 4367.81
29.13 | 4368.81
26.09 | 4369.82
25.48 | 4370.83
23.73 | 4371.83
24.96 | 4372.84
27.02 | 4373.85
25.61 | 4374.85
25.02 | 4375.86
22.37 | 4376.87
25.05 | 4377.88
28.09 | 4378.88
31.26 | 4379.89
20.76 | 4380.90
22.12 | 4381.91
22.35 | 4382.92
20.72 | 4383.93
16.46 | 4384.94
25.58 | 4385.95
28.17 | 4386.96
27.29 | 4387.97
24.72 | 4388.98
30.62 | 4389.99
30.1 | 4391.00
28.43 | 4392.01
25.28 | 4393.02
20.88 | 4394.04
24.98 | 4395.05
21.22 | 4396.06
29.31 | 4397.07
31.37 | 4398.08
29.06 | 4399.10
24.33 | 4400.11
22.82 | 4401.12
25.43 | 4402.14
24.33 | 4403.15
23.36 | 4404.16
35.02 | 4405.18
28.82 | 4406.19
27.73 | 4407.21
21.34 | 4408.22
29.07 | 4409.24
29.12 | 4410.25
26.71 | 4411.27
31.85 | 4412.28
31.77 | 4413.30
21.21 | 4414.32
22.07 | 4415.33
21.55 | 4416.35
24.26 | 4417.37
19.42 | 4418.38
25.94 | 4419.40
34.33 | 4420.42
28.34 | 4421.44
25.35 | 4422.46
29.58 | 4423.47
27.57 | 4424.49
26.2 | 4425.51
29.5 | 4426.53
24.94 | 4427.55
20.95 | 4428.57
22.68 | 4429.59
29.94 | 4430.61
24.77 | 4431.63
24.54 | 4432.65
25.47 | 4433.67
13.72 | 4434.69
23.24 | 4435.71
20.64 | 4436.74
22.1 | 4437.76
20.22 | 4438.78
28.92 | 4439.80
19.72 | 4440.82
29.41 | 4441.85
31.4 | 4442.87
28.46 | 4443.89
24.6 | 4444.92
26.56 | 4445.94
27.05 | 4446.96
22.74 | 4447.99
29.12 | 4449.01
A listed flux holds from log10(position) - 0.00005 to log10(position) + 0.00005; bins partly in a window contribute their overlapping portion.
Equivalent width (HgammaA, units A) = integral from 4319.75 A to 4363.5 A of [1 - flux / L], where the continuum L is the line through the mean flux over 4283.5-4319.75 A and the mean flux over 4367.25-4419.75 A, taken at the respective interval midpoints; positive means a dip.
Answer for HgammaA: 4.2 A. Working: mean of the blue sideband 26.6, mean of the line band 23.7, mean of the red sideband 25.8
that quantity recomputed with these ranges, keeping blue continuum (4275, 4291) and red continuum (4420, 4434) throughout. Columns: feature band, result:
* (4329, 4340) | 2.3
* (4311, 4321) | 0.9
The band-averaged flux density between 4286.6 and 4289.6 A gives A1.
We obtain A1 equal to 26.8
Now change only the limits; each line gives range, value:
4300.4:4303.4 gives 28.8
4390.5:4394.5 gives 26.2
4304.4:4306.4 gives 28.7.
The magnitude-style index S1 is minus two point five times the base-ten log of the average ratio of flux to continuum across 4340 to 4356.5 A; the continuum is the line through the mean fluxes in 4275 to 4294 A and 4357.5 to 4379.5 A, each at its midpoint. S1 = 0.15 mag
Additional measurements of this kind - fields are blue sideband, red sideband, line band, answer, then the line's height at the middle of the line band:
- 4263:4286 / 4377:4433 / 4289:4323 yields 0.048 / 27.7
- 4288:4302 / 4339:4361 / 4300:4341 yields 0.095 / 26.4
